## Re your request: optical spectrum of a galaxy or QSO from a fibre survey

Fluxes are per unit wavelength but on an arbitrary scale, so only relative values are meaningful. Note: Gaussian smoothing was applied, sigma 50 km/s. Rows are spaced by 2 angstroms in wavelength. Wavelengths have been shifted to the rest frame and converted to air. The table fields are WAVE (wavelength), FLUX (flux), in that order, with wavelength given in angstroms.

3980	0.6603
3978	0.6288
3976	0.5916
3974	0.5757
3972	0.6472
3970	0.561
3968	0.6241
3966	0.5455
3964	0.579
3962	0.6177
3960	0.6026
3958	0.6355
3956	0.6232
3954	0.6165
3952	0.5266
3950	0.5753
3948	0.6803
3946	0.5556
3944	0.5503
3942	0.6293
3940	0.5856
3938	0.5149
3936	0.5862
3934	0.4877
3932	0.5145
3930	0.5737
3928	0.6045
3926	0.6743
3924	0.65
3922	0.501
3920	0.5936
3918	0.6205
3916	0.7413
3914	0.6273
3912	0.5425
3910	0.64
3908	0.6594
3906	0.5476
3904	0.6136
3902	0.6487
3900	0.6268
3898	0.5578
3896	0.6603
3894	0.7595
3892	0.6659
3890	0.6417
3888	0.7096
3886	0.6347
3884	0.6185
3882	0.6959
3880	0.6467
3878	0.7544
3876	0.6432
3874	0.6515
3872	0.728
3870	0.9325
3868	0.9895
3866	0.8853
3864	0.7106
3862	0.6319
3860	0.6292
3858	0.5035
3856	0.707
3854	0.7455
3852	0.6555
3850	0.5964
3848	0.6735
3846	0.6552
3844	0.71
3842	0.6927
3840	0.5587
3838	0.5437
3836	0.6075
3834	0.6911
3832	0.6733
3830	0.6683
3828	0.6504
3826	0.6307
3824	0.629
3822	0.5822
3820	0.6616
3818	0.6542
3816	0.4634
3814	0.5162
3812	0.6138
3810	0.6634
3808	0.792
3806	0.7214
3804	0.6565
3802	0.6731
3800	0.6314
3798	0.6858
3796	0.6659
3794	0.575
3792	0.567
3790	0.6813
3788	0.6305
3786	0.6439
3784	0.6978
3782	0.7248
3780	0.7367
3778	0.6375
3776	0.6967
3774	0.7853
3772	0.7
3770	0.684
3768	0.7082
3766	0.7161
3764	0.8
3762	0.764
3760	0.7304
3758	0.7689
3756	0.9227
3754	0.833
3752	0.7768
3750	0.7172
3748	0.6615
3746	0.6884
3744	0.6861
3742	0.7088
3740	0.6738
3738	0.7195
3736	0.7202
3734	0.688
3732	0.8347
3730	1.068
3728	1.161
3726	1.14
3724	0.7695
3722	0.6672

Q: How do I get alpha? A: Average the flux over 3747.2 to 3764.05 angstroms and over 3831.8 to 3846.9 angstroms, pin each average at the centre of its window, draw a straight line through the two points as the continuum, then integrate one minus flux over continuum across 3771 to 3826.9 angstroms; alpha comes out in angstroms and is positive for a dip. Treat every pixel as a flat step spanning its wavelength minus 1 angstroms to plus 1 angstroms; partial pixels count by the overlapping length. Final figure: 4.0 angstroms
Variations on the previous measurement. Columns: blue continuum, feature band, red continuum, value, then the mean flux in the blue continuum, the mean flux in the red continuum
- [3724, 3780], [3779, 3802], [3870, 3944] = 2.5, 0.777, 0.63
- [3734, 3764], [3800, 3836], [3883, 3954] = 2.4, 0.741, 0.609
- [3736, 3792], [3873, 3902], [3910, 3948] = -1.8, 0.719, 0.59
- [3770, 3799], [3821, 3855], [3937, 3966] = 0.1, 0.674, 0.591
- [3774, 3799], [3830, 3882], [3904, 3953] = -4.9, 0.667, 0.591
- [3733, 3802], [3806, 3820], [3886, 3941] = 1.0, 0.706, 0.613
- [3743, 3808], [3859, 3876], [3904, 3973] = -3.1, 0.707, 0.595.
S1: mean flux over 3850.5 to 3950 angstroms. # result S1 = 0.647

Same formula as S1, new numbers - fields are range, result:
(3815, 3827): 0.604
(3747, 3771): 0.757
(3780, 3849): 0.645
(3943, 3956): 0.587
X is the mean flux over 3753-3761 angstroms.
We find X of 0.814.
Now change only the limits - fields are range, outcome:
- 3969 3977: 0.594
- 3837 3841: 0.551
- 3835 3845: 0.623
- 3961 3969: 0.592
